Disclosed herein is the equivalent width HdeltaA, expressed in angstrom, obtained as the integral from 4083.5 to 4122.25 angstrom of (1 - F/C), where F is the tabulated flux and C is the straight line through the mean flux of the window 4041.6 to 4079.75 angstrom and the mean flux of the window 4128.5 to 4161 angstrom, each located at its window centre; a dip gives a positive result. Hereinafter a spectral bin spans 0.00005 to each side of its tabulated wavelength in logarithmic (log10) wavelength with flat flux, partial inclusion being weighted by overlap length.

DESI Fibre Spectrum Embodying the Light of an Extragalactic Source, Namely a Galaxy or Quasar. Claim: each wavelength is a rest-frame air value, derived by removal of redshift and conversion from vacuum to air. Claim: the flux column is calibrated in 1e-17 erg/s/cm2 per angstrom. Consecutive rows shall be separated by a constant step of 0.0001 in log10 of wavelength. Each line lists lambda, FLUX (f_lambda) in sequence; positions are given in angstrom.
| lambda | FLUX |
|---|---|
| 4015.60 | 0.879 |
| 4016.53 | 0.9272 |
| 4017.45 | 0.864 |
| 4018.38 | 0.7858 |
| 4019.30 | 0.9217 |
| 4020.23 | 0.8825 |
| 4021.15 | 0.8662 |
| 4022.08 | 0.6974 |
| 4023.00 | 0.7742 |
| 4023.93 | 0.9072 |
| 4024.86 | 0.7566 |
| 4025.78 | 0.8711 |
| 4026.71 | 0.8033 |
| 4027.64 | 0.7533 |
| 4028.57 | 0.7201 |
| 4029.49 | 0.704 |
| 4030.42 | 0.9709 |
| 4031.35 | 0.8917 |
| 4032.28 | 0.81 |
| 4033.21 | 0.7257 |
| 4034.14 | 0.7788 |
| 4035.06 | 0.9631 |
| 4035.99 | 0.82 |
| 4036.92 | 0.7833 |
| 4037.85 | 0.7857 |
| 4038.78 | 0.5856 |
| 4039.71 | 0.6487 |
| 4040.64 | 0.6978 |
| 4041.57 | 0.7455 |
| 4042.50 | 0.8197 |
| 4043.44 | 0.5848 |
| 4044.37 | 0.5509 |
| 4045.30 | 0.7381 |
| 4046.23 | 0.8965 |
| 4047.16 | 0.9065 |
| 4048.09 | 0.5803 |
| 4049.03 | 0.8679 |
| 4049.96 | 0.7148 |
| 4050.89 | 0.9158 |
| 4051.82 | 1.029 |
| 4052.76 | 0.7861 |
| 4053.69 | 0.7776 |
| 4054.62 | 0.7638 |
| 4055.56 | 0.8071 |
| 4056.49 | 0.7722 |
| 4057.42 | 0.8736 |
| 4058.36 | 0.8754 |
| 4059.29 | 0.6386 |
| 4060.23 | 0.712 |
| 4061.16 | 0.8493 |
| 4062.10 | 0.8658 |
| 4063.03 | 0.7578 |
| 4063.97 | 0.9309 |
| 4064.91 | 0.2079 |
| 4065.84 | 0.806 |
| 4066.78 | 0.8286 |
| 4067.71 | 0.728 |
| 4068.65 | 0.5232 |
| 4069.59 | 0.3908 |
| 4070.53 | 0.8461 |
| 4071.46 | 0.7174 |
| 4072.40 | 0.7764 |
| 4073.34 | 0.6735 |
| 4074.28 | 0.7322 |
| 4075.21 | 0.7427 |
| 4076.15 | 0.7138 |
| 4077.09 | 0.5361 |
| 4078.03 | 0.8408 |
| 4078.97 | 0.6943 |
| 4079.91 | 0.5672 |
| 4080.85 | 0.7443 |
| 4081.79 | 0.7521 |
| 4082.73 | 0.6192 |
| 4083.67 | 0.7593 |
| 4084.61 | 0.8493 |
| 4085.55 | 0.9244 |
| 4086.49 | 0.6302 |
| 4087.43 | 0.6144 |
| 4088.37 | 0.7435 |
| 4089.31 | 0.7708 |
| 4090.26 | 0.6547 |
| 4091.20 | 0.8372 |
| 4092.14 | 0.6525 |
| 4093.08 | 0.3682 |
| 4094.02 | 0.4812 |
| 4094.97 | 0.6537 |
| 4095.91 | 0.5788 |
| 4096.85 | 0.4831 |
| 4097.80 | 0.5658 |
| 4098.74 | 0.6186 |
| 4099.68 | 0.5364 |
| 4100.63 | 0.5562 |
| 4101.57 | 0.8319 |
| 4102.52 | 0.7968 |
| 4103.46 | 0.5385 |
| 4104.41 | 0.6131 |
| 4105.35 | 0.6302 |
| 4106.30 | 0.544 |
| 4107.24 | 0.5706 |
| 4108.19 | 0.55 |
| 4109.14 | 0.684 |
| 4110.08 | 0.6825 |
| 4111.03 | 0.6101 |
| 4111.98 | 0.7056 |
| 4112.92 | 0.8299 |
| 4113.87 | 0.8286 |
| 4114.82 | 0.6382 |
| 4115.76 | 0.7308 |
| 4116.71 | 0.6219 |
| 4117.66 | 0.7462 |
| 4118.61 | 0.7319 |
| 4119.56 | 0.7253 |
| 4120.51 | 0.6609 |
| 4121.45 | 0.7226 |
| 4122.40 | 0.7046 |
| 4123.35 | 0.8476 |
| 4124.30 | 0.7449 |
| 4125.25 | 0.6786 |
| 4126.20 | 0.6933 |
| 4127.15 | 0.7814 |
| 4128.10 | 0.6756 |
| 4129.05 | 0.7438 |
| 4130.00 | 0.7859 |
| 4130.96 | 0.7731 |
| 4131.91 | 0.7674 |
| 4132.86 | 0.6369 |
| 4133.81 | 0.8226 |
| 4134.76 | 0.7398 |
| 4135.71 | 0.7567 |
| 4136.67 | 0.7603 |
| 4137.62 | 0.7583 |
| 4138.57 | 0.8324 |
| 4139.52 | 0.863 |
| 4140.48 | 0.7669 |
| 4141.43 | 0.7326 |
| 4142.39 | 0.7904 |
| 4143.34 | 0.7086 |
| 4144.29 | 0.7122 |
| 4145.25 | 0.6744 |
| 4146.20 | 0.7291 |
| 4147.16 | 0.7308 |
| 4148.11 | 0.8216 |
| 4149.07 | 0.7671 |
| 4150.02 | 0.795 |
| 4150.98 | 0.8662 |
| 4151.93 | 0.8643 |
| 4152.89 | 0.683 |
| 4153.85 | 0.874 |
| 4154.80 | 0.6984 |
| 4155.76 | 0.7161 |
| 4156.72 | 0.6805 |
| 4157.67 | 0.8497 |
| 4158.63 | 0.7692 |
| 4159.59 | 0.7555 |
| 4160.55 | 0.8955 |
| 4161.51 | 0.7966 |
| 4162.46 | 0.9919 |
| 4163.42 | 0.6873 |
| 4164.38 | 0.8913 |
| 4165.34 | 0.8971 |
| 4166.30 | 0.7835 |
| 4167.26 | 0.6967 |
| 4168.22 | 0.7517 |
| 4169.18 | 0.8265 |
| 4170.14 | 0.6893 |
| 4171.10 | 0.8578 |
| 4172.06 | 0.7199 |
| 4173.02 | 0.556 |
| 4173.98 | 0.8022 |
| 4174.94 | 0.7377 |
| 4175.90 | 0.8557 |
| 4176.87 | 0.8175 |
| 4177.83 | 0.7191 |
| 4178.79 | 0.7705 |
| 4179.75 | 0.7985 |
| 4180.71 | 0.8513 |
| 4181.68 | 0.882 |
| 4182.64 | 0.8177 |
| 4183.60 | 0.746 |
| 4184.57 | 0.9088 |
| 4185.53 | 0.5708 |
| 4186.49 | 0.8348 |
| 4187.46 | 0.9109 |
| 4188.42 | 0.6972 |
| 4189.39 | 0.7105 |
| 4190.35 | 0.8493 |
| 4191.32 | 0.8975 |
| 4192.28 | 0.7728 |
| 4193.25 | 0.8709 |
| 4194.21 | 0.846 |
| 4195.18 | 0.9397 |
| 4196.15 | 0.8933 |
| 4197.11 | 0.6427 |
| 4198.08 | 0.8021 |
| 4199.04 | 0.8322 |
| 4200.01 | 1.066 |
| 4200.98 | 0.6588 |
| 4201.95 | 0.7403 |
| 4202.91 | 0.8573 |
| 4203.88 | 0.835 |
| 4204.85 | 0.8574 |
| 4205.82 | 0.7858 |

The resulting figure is 4.6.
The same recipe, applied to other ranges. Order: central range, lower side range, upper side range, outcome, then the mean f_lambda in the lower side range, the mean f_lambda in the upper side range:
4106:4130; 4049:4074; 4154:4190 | 2.1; 0.755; 0.783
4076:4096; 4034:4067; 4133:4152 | 2.2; 0.768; 0.771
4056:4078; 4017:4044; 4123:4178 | 1.8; 0.789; 0.769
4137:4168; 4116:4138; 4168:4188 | -1.0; 0.734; 0.782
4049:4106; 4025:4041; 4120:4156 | 5.0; 0.783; 0.755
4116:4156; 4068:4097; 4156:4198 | -0.3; 0.676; 0.796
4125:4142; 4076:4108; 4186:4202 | -0.8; 0.653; 0.823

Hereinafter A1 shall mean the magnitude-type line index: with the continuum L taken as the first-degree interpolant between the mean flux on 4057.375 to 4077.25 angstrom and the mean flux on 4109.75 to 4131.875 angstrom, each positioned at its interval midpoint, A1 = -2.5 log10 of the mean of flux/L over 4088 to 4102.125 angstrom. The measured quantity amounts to 0.159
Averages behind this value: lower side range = 0.714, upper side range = 0.725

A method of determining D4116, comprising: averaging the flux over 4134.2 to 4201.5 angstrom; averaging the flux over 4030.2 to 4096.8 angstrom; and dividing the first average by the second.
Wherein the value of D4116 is 1.08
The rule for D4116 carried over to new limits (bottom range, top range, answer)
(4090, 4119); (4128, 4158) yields 1.19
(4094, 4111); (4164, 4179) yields 1.27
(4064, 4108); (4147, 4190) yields 1.19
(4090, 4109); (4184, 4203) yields 1.35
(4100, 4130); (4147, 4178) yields 1.13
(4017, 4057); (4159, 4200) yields 1.01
